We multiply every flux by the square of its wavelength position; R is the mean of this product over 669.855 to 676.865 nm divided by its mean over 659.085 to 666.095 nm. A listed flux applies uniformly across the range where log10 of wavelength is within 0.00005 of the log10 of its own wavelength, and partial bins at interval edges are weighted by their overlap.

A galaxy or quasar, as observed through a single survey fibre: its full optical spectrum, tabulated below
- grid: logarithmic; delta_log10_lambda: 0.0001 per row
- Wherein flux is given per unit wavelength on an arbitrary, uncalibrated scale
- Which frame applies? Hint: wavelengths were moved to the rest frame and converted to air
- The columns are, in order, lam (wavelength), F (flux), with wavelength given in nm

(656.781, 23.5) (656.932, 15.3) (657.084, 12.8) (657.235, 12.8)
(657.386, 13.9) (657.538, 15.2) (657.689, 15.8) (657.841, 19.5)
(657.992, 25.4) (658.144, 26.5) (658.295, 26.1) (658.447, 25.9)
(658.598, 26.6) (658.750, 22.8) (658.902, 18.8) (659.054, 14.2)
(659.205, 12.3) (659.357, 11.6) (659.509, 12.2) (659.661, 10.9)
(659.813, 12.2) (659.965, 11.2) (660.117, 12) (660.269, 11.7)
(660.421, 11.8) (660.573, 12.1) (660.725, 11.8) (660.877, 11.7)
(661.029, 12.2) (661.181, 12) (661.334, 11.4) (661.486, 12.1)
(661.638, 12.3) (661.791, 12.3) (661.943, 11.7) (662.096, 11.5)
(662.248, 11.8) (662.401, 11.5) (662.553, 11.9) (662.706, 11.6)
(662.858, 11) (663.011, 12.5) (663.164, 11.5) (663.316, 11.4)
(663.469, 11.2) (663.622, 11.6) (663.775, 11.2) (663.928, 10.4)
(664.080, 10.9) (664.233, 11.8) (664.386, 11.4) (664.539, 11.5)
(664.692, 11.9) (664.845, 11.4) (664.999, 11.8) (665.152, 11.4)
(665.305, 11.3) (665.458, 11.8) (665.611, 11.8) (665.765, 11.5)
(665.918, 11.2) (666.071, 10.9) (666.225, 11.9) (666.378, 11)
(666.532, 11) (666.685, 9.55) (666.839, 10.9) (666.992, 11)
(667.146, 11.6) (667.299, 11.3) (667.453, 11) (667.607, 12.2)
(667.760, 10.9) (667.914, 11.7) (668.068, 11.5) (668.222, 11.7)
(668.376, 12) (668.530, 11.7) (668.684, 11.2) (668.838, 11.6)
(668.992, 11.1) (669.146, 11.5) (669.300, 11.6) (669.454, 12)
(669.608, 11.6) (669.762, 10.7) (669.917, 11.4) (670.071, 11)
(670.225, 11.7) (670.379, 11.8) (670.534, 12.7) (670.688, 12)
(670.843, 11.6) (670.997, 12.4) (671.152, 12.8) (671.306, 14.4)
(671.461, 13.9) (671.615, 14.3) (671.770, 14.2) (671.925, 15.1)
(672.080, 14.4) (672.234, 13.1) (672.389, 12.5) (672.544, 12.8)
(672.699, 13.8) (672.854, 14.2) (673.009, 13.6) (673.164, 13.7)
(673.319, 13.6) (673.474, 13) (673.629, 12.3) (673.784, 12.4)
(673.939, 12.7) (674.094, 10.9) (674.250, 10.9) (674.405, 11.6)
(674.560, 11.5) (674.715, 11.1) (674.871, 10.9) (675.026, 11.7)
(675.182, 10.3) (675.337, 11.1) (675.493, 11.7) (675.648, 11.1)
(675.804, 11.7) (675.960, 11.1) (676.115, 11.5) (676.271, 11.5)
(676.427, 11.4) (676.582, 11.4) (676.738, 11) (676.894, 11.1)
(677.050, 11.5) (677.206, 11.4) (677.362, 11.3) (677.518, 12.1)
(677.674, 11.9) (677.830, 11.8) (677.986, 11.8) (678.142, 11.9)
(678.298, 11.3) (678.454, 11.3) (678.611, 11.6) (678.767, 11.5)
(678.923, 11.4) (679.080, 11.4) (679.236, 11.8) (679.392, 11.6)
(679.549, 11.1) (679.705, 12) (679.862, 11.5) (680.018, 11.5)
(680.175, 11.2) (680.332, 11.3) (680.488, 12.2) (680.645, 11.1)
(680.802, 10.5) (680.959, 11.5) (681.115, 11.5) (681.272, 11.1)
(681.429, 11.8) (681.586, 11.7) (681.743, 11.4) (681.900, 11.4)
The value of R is 1.1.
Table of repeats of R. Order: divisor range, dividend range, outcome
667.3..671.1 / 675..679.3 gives 1.01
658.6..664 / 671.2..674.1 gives 1.12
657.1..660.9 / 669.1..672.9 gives 0.81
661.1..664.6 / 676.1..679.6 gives 1.04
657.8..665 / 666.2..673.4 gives 0.91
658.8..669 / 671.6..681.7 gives 1.05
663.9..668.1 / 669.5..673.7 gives 1.16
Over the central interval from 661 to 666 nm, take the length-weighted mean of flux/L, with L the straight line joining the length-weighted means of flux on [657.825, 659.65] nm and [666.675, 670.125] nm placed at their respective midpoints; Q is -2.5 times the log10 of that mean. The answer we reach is 0.32 mag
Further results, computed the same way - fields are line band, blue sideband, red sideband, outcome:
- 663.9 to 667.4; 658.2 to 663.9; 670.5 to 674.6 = 0.18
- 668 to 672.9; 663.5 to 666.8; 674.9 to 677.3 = -0.11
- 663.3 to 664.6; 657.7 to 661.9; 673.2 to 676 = 0.27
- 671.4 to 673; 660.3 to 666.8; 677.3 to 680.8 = -0.20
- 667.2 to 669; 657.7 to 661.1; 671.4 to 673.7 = 0.25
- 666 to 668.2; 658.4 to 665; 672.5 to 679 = 0.11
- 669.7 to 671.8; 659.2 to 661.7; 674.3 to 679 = -0.08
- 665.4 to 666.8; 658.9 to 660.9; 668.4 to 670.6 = 0.06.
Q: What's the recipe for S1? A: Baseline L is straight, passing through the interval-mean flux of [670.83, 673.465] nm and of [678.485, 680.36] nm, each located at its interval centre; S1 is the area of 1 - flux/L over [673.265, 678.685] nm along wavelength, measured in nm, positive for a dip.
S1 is 0.39 nm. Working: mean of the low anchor 13.6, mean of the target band 11.6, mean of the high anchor 11.5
